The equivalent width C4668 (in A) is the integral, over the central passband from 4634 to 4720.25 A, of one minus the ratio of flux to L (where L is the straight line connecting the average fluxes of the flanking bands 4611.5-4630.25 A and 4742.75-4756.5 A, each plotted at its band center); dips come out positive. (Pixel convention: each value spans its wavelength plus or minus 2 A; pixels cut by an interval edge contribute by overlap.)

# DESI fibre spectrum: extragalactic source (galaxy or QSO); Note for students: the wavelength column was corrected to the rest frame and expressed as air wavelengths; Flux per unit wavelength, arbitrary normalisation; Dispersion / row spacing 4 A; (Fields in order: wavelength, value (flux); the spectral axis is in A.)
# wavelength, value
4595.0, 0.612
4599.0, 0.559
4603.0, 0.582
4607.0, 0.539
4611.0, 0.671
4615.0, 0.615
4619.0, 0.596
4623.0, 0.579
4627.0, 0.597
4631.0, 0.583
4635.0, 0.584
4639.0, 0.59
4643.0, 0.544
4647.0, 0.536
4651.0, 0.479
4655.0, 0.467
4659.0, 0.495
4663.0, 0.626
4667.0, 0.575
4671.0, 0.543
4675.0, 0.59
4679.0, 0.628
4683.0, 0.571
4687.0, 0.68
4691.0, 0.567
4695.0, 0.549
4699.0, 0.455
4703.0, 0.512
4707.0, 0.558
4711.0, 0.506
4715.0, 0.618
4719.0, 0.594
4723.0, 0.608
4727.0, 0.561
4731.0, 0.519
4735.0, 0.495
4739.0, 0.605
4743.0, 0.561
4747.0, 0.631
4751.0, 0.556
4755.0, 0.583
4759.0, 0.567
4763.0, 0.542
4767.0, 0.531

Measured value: 5.5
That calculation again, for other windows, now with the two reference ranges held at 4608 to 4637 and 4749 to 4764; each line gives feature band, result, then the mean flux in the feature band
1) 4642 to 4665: 2.7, 0.524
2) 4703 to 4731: 0.4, 0.566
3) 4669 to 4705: 1.1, 0.566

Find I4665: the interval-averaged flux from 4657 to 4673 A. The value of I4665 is 0.56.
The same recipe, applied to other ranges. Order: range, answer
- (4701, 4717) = 0.548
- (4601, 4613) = 0.597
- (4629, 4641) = 0.586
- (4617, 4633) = 0.589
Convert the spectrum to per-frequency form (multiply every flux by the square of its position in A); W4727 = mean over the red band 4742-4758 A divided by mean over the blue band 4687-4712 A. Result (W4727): 1.11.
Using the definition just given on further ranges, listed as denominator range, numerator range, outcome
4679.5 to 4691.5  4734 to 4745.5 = 0.94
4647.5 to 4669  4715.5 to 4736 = 1.09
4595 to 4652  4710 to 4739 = 1.02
